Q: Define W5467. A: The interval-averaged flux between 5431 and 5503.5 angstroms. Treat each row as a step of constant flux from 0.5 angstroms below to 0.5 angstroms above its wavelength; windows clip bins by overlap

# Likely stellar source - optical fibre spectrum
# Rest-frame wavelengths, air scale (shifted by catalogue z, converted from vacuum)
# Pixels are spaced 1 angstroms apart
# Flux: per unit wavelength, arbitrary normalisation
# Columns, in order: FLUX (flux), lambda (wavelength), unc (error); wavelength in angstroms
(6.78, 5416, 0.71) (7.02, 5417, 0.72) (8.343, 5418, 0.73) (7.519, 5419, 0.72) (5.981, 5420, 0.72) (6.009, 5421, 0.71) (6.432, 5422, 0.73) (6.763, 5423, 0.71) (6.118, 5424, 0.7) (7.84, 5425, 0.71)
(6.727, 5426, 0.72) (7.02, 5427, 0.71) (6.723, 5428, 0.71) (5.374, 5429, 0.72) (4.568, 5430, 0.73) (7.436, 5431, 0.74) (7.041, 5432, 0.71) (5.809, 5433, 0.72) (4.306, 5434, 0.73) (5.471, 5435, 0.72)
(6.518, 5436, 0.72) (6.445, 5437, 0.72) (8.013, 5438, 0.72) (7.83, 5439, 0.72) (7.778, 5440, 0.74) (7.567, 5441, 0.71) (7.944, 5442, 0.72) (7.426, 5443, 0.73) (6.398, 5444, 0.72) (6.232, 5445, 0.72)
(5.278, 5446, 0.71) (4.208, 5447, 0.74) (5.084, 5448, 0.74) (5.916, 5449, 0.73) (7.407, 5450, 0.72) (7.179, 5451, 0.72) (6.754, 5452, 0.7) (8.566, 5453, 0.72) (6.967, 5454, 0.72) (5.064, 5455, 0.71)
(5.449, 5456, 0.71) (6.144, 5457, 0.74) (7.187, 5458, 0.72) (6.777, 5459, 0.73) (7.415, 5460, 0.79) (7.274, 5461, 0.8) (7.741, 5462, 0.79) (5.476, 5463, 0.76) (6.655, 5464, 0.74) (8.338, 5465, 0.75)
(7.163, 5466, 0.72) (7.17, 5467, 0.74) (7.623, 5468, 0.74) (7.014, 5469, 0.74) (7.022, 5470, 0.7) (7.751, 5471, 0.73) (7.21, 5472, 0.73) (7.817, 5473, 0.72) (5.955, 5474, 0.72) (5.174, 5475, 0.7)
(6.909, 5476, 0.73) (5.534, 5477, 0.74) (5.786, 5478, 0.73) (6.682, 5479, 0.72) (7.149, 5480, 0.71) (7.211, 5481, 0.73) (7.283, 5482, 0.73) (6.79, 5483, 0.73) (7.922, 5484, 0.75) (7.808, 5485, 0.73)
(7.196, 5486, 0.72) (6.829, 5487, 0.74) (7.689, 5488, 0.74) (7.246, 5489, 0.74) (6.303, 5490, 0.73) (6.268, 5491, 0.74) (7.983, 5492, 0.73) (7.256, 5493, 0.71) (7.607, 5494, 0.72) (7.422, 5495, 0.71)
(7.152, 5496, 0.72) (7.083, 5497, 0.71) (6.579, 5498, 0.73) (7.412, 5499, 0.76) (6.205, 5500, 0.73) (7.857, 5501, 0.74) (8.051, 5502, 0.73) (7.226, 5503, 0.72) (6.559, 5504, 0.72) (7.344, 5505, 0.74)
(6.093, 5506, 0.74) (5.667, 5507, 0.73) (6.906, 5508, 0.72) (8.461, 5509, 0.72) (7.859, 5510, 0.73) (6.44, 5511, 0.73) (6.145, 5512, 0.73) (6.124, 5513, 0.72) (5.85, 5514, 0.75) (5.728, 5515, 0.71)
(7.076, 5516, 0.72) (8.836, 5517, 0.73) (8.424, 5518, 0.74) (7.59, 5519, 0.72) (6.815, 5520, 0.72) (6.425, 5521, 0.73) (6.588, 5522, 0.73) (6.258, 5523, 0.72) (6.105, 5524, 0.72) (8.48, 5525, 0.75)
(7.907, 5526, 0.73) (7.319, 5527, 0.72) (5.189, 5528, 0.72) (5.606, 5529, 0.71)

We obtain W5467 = 6.86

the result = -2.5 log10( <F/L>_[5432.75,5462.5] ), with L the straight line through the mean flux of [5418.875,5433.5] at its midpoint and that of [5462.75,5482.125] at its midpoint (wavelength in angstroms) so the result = 0.01 mag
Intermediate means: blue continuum 6.46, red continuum 6.86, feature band 6.61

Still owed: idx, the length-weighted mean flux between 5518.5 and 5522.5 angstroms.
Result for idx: 6.85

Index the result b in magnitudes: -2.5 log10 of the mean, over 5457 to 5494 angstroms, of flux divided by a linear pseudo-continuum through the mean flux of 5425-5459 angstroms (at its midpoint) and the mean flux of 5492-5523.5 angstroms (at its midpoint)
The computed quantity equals -0.039 mag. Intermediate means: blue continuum 6.5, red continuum 7.02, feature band 7.01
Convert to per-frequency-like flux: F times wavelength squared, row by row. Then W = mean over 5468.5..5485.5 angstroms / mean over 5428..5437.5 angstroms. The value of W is 1.2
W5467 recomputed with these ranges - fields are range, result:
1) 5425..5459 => 6.5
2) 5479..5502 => 7.2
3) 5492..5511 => 7.16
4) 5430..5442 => 6.71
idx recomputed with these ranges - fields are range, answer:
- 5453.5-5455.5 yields 6.02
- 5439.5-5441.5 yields 7.67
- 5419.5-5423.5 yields 6.3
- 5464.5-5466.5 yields 7.75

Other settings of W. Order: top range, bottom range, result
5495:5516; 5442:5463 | 1.07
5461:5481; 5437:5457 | 1.04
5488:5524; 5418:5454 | 1.09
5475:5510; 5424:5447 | 1.09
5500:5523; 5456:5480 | 1.04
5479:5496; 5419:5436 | 1.18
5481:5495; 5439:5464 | 1.10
